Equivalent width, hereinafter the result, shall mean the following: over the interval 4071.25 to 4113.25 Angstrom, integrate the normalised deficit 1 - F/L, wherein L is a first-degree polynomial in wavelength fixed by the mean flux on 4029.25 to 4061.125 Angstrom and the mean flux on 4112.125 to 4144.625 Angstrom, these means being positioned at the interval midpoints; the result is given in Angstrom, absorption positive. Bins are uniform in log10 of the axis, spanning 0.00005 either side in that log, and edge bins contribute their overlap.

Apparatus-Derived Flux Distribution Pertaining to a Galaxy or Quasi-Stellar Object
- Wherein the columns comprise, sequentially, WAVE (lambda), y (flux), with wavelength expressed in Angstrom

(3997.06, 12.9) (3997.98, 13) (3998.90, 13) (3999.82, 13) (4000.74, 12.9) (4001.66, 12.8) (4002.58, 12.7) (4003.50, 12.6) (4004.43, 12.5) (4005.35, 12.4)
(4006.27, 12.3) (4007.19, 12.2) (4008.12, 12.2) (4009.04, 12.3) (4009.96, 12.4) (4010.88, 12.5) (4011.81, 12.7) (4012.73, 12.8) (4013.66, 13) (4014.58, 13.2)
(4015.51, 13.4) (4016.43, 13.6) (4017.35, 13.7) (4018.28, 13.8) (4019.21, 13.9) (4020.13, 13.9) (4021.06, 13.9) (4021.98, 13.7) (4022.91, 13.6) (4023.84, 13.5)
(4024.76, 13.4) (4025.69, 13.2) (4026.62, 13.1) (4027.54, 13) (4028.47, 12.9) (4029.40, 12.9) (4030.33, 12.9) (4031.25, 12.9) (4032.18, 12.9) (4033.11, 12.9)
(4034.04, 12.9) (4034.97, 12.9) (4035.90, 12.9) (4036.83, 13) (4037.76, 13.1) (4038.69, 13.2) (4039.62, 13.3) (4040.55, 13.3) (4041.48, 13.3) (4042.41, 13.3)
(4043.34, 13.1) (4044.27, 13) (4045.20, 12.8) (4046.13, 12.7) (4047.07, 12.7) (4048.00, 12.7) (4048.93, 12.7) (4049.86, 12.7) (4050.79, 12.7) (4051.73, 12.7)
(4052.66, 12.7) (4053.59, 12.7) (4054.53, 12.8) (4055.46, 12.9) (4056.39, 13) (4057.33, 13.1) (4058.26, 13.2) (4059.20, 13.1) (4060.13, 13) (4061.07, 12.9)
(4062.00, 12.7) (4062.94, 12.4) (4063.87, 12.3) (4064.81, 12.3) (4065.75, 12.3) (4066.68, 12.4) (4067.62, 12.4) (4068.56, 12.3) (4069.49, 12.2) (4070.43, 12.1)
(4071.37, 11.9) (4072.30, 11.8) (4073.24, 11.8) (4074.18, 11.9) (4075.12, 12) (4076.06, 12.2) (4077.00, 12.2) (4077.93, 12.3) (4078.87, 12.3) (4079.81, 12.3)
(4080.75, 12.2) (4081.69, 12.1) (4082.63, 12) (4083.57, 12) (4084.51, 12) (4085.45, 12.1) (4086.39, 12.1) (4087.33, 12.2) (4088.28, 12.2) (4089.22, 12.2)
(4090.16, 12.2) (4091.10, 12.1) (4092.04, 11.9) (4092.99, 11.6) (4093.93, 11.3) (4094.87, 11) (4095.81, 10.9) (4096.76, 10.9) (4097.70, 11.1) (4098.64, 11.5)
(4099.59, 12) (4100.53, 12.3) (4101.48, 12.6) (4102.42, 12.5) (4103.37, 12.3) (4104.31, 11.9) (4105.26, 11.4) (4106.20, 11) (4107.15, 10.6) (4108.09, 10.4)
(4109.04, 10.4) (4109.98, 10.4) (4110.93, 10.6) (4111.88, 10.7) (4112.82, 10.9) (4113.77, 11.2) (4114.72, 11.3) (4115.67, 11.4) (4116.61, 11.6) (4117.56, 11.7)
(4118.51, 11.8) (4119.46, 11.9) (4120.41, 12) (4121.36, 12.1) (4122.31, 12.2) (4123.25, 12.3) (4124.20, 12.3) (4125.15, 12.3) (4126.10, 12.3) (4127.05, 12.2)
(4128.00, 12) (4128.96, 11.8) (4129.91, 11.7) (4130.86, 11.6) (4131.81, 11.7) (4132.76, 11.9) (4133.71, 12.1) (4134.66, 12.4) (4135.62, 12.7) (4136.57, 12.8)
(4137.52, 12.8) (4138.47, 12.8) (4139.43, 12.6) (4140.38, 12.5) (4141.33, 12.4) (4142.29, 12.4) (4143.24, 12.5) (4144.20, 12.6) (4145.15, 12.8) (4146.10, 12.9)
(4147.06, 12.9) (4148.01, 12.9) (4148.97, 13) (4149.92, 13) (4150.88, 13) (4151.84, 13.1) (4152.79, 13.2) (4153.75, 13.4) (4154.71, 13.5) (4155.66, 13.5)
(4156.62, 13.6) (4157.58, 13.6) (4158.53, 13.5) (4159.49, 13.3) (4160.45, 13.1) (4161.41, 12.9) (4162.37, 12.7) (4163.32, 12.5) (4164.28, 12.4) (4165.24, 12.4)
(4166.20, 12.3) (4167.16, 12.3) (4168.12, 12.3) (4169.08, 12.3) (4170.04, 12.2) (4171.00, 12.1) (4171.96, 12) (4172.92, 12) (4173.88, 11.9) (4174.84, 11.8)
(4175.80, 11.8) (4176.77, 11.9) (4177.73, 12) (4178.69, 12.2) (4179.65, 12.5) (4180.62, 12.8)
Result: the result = 2.6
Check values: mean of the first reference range 12.9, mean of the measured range 11.7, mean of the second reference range 12.1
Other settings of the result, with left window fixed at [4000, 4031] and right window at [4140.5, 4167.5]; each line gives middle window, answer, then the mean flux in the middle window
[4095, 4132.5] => 4.0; 11.6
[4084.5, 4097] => 1.2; 11.8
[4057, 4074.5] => 0.8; 12.4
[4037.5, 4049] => 0.0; 13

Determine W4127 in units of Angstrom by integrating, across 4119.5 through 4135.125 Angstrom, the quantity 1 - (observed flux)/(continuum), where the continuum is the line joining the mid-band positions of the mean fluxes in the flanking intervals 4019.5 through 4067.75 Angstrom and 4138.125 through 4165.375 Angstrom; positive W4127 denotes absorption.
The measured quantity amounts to 1.1 Angstrom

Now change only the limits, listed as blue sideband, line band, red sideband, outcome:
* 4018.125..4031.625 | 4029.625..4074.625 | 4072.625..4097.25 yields 0.0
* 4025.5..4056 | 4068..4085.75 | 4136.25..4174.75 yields 1.1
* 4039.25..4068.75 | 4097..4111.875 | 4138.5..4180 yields 1.6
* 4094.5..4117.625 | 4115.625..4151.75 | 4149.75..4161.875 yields 0.2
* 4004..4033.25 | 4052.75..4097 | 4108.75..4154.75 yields 1.4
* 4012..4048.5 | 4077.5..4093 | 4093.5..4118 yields -0.4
